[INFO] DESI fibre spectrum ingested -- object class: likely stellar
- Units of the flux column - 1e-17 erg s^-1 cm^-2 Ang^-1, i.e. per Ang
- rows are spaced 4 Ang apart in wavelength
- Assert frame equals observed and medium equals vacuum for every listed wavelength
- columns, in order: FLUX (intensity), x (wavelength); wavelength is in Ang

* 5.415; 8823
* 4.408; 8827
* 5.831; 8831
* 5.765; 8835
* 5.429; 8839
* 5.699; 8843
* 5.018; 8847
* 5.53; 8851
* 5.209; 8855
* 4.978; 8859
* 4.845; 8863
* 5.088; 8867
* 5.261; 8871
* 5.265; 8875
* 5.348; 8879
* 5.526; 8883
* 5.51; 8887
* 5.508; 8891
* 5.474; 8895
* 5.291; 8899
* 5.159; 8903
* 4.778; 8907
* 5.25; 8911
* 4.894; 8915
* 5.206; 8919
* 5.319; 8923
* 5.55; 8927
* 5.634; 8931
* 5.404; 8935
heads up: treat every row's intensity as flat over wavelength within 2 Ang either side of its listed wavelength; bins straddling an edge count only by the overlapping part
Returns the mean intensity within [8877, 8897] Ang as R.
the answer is 5.47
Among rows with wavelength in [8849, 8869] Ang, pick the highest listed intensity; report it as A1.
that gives 5.53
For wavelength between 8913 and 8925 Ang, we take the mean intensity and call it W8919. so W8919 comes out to 5.14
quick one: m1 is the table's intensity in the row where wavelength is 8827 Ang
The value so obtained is 4.408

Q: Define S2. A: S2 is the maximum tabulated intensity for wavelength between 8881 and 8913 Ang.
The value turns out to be 5.526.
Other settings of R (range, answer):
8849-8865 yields 5.14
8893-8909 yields 5.18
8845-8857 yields 5.25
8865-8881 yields 5.24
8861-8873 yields 5.06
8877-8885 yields 5.44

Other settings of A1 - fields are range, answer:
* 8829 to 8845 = 5.831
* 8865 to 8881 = 5.348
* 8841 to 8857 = 5.699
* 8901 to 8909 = 5.159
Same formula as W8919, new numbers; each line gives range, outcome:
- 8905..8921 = 5.03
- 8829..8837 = 5.8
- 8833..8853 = 5.49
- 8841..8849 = 5.36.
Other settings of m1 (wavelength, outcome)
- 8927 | 5.55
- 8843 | 5.699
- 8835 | 5.765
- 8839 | 5.429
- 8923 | 5.319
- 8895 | 5.474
